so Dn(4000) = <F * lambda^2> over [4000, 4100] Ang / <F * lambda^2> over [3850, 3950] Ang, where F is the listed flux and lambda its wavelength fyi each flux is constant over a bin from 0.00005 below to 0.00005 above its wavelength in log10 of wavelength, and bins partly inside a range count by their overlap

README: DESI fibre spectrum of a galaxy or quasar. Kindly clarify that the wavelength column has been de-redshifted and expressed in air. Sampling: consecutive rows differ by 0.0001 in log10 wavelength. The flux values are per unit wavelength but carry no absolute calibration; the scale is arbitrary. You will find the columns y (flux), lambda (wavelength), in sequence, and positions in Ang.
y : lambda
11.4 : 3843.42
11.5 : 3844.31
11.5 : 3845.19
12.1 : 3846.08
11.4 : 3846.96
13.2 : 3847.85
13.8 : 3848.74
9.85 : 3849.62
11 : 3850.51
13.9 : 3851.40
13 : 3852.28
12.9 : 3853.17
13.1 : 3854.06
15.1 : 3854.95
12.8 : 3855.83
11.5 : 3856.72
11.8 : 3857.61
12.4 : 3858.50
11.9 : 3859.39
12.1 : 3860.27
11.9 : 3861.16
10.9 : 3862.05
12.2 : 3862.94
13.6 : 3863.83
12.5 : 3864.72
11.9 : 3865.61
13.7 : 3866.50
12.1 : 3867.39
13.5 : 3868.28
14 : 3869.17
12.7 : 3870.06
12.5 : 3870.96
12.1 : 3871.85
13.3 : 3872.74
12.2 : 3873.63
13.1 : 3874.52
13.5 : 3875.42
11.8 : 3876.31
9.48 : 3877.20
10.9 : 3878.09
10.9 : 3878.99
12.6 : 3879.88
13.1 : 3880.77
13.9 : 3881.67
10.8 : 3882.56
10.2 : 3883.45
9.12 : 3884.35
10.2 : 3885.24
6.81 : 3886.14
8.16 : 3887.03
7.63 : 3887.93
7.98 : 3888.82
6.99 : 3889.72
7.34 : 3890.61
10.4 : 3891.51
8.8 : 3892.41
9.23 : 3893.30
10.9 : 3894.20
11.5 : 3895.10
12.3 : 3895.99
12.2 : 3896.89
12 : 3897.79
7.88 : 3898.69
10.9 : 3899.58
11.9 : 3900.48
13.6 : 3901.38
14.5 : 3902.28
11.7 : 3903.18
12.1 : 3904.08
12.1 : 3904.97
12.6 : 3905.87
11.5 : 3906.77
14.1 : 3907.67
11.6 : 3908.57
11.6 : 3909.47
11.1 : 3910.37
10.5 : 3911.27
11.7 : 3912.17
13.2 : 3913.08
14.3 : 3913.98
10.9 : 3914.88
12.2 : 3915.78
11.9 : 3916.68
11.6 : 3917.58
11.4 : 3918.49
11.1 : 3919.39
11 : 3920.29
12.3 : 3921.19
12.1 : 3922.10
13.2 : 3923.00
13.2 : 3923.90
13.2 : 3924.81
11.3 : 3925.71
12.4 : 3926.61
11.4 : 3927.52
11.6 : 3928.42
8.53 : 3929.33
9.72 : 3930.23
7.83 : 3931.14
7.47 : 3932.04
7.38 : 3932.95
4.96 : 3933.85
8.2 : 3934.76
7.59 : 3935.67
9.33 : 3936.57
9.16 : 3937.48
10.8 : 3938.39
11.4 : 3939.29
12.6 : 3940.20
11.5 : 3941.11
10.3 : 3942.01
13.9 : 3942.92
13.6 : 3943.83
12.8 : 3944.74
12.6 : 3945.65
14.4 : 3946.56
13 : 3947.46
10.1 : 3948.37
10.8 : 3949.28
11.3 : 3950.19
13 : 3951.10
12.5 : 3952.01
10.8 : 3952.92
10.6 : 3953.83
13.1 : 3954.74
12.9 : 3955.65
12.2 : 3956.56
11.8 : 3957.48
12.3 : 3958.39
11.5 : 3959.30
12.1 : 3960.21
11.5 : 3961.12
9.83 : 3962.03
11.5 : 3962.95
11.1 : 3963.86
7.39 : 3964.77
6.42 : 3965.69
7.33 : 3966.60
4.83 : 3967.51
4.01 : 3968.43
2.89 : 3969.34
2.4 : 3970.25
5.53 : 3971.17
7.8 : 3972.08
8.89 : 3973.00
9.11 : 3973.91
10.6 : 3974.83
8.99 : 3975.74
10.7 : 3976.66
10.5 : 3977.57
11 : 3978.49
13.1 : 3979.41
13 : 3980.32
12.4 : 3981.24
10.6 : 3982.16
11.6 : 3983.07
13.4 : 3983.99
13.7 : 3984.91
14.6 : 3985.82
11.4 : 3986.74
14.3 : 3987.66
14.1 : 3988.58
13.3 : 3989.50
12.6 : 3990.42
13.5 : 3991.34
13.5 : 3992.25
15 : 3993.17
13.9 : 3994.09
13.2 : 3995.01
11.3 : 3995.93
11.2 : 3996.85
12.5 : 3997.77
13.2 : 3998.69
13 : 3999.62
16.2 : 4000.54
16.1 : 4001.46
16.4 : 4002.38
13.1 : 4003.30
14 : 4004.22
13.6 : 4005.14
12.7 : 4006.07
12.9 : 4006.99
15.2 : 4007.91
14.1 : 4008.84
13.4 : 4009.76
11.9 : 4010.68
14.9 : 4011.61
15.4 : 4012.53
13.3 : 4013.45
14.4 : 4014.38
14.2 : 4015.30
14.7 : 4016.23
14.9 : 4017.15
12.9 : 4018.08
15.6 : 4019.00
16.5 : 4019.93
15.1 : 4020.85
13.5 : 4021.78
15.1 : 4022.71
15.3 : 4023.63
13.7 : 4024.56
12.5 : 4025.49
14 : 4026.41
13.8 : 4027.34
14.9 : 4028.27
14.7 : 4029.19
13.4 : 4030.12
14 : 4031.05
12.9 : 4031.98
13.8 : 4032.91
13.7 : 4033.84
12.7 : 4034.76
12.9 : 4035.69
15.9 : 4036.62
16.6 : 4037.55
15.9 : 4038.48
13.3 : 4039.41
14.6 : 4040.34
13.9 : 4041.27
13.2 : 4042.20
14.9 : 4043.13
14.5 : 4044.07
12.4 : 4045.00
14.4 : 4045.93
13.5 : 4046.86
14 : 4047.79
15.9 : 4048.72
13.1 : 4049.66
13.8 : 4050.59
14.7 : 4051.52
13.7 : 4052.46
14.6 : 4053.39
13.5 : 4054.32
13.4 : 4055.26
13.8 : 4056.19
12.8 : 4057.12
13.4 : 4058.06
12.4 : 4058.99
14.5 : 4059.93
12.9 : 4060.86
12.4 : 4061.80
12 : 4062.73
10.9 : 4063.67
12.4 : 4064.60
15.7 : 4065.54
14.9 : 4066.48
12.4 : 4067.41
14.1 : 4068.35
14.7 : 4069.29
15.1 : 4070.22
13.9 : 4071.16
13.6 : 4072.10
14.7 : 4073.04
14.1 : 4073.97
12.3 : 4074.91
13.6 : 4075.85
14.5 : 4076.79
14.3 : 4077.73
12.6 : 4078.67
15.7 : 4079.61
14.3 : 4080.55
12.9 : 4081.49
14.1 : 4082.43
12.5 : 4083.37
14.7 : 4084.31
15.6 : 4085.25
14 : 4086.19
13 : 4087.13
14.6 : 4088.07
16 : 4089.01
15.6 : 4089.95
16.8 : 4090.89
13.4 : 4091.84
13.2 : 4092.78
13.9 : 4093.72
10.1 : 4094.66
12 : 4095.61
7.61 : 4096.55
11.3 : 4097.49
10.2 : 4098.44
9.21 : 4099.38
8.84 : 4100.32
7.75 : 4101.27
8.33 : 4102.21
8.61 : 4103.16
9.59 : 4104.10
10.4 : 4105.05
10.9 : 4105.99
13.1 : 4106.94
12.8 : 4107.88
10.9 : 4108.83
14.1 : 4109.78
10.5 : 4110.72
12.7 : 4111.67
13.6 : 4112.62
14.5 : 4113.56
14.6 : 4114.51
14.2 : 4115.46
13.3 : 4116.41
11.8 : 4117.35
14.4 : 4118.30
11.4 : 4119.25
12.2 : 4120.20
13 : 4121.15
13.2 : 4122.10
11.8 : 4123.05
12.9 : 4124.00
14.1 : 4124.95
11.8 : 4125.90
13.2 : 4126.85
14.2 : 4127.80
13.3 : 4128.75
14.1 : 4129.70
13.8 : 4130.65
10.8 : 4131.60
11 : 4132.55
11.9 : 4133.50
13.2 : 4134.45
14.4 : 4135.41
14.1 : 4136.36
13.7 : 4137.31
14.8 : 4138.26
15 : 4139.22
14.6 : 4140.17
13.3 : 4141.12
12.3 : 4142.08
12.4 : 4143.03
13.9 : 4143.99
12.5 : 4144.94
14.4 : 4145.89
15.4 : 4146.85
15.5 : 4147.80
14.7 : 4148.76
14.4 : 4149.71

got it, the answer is 1.31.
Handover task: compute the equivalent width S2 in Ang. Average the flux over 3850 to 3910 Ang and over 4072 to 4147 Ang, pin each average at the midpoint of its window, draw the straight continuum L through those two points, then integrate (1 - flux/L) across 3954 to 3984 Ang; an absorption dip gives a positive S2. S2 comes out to 5.9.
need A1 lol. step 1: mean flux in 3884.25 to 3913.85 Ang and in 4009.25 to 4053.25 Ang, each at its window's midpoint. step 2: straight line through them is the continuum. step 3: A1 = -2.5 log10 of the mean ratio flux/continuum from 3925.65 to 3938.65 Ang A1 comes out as 0.27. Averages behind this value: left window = 10.8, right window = 14.2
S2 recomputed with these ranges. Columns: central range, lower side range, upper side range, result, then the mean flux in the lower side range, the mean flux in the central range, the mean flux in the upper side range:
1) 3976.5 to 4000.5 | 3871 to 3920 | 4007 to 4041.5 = 1.1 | 11.2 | 12.8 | 14.2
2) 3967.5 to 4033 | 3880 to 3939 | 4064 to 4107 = -4.5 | 10.8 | 12.7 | 12.8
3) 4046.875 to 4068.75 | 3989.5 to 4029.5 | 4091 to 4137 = -0.7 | 14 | 13.5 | 12.1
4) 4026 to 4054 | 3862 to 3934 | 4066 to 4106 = -3.8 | 11.3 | 14.1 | 12.8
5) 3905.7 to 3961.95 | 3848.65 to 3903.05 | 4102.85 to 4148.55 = 2.3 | 11.5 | 11.4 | 13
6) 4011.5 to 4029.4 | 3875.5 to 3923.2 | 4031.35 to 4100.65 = -2.2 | 11.1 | 14.5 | 13.6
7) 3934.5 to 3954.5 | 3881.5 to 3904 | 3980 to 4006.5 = 0.7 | 10.3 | 11.4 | 13.4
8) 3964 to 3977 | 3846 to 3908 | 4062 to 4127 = 5.5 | 11.6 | 6.99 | 12.8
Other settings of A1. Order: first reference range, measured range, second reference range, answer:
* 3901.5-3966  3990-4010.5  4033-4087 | -0.081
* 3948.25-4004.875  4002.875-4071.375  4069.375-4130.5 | -0.158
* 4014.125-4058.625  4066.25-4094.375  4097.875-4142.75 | -0.073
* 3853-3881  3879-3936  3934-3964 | 0.107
